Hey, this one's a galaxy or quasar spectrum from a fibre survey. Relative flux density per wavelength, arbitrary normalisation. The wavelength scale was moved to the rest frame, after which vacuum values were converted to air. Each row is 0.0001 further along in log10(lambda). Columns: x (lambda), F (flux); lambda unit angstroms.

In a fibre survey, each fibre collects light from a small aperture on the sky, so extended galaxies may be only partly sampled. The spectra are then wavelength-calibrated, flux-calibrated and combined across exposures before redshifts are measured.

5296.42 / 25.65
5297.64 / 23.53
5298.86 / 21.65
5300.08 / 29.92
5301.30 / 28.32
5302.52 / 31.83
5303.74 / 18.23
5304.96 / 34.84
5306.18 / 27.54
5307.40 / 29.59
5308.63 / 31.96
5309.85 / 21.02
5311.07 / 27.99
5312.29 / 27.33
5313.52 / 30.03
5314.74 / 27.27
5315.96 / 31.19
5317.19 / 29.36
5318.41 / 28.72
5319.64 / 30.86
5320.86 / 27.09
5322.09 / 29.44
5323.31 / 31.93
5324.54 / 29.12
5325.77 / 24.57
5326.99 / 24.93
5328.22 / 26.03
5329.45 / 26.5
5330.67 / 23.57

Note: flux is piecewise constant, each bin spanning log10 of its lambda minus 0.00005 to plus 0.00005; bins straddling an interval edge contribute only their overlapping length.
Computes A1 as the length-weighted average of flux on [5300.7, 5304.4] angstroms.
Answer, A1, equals 26.3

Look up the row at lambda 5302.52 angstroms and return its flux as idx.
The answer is 31.83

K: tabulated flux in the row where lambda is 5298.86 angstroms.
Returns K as 21.65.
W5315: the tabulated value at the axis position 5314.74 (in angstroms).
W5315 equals 27.27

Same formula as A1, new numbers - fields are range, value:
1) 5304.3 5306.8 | 31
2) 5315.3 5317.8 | 30.2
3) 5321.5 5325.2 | 30.1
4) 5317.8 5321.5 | 28.9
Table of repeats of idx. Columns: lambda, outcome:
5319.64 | 30.86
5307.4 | 29.59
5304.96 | 34.84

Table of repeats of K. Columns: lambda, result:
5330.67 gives 23.57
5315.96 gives 31.19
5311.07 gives 27.99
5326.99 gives 24.93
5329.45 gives 26.5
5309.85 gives 21.02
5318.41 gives 28.72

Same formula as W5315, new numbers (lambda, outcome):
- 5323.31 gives 31.93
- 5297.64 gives 23.53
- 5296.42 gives 25.65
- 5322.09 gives 29.44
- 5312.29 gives 27.33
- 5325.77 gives 24.57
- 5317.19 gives 29.36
